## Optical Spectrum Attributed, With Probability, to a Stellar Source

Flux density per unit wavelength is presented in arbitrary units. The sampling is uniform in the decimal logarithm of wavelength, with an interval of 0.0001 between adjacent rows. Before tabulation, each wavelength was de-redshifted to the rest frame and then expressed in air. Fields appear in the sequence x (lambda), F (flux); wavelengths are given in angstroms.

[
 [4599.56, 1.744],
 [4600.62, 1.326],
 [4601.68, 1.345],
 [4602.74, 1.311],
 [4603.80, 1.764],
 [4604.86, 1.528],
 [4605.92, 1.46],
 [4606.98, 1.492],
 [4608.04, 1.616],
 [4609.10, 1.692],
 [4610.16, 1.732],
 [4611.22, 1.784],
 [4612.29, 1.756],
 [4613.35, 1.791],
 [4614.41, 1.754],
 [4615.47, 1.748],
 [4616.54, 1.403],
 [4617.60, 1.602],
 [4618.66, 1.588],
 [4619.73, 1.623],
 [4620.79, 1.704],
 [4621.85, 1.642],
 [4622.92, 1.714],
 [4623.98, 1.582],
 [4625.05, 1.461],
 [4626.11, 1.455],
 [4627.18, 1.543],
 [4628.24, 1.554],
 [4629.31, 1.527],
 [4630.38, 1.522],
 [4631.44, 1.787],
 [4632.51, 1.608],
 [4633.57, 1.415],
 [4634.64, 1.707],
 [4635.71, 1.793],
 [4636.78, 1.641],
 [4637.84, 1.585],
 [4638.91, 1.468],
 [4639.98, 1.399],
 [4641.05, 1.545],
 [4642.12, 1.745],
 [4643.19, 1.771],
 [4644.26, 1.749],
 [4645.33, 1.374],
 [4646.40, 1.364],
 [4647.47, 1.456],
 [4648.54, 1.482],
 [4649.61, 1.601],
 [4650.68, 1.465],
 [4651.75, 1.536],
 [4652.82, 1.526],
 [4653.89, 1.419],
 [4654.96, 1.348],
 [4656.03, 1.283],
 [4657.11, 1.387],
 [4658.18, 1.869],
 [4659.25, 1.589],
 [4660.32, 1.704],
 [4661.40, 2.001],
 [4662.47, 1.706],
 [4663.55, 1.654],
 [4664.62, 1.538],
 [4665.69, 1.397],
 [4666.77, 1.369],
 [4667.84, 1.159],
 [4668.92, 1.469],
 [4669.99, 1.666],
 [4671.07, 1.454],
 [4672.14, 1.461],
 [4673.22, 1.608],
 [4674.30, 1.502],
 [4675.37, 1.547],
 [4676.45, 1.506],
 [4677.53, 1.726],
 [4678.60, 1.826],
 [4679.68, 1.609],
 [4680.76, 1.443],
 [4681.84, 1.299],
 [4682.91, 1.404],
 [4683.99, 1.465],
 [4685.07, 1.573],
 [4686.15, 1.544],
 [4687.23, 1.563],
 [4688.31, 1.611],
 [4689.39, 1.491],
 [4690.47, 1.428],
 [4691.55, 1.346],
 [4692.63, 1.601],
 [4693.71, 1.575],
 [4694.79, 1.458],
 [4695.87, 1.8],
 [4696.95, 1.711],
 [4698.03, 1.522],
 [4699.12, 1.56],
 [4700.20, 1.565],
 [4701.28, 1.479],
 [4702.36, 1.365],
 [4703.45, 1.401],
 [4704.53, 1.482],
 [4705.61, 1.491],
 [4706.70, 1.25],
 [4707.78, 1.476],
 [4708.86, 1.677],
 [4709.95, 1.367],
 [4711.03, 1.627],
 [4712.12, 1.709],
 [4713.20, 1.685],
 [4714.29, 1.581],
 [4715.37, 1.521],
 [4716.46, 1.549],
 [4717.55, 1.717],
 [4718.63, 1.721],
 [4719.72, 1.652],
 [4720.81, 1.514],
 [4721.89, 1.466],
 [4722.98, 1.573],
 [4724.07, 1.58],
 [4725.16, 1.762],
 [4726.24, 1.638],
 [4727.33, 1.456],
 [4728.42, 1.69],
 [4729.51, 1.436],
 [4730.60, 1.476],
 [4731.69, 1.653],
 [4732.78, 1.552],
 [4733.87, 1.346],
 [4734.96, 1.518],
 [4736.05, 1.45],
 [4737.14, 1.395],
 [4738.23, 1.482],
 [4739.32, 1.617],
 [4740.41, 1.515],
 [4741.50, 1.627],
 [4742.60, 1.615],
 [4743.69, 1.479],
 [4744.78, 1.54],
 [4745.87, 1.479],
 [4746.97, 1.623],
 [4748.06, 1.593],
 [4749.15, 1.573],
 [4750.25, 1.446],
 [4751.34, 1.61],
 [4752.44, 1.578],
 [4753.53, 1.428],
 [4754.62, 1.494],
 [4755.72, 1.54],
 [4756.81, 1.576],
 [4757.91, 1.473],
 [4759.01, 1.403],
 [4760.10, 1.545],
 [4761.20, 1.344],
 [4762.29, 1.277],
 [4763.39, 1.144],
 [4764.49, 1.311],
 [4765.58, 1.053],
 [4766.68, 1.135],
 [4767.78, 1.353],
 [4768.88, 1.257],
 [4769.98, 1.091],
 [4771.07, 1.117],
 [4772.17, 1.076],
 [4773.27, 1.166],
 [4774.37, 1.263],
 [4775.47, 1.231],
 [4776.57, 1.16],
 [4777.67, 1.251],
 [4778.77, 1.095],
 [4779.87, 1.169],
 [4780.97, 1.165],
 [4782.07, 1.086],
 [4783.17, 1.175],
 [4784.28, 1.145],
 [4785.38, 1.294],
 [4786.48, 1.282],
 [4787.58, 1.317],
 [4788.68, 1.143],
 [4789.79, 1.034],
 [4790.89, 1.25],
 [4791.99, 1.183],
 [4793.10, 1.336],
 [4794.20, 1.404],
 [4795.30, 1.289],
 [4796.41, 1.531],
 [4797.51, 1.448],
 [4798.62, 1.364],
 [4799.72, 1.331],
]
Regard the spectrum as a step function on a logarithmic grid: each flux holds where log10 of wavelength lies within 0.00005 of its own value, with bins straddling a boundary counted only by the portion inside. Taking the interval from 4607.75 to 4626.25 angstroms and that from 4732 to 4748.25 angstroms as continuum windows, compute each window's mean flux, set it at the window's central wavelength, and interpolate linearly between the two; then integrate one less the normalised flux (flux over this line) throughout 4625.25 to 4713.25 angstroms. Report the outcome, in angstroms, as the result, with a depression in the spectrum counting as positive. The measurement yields 3.1 angstroms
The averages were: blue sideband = 1.65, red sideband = 1.52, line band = 1.54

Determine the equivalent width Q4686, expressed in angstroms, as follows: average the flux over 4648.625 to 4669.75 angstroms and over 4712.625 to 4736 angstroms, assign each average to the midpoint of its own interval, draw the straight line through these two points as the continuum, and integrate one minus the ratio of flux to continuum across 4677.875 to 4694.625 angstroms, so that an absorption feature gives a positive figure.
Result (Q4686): 0.3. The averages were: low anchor 1.53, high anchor 1.57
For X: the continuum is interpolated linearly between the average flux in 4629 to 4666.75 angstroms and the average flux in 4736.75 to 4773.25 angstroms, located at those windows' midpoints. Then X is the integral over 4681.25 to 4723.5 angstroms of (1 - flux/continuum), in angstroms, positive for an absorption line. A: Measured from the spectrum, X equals -1.3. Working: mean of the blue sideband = 1.57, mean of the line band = 1.53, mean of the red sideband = 1.41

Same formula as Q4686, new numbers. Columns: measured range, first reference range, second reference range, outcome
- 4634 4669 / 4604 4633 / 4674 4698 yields 0.8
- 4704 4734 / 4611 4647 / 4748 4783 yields -3.3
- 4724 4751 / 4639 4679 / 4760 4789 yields -4.7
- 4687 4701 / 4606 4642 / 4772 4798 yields -1.0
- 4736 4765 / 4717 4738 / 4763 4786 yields -2.5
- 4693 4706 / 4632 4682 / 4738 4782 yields -0.5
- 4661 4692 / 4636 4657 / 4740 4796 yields -1.3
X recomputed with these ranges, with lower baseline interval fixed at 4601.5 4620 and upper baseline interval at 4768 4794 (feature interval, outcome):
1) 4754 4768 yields -1.3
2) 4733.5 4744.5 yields -1.8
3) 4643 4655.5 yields 0.2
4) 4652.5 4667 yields -0.7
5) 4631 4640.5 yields -0.3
